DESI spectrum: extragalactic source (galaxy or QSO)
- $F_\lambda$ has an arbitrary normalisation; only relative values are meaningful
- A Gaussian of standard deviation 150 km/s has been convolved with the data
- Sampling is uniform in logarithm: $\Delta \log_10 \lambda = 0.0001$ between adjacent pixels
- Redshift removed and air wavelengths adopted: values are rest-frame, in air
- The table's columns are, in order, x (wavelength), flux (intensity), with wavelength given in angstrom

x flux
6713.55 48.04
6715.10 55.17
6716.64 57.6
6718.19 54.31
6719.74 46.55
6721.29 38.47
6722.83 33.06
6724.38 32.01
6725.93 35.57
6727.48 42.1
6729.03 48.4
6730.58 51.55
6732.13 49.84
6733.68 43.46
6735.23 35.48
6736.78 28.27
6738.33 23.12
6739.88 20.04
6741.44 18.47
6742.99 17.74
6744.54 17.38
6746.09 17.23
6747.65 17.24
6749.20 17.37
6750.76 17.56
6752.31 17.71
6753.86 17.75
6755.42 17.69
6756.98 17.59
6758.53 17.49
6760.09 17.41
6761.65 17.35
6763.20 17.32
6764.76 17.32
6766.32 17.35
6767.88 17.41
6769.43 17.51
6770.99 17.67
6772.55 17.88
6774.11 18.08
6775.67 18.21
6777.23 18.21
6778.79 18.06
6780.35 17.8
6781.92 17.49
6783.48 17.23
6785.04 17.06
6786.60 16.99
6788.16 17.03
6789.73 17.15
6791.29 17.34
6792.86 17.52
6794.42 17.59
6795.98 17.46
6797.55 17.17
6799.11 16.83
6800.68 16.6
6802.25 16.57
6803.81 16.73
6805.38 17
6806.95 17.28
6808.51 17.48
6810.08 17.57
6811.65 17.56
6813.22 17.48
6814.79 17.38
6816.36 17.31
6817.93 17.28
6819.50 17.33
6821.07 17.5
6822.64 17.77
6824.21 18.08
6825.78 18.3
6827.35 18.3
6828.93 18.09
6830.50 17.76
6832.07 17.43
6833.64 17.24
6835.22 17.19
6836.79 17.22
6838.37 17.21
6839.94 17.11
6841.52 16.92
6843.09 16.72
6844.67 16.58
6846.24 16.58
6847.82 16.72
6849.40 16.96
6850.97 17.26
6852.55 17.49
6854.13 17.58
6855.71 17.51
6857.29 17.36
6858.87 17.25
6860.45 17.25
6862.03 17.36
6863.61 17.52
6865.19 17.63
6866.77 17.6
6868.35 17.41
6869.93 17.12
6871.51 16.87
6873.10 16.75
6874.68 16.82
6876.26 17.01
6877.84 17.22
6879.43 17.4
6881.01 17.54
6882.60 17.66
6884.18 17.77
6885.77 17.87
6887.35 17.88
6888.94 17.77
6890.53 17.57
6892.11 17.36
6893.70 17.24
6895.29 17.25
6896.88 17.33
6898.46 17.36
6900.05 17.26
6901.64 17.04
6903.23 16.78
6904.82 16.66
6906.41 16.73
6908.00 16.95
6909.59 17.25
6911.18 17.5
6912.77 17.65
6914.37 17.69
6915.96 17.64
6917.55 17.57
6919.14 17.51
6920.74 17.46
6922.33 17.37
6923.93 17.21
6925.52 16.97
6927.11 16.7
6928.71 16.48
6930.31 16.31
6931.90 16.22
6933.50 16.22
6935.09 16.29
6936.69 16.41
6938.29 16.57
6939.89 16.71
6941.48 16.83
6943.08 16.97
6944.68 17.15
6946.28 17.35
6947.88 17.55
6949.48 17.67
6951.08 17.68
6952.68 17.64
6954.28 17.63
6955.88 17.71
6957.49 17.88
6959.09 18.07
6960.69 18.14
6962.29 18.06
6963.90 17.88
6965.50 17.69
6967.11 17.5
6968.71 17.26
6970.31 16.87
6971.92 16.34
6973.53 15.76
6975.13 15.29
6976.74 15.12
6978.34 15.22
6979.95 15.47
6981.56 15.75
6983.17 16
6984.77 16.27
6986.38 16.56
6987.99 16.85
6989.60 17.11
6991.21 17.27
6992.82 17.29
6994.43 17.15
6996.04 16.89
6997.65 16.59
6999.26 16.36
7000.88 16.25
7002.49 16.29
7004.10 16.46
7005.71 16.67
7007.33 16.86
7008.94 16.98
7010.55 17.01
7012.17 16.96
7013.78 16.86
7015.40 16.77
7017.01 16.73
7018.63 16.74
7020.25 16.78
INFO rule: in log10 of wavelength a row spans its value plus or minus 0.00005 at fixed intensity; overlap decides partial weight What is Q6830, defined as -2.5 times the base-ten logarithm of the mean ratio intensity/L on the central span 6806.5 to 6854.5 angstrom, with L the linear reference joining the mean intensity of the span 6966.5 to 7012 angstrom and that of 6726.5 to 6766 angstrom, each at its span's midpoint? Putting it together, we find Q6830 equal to 0.25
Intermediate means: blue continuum 24.9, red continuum 16.5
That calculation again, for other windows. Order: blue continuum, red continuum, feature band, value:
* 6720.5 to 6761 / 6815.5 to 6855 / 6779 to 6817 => 0.22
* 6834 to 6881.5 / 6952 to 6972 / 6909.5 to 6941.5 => 0.03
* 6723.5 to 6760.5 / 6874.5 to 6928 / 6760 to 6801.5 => 0.36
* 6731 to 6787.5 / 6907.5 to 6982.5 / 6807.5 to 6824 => 0.11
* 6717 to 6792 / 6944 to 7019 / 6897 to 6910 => 0.14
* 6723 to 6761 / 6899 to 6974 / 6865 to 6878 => 0.19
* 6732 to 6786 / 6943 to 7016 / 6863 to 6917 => 0.05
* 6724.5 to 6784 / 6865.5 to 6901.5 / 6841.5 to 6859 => 0.11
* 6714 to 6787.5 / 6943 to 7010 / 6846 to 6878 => 0.24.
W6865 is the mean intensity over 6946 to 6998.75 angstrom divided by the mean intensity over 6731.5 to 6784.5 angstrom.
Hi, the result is 0.8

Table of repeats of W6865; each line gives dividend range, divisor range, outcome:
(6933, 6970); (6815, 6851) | 1.00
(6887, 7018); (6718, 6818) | 0.76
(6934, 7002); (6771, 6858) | 0.97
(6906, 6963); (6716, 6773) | 0.63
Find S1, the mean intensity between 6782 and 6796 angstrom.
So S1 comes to 17.3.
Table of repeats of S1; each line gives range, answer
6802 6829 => 17.5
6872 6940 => 17.1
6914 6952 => 17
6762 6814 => 17.4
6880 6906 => 17.4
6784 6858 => 17.3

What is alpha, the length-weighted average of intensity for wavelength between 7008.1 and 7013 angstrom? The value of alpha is 17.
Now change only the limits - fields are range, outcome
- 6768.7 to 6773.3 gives 17.7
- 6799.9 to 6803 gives 16.6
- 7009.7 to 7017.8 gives 16.9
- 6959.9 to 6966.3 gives 17.9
